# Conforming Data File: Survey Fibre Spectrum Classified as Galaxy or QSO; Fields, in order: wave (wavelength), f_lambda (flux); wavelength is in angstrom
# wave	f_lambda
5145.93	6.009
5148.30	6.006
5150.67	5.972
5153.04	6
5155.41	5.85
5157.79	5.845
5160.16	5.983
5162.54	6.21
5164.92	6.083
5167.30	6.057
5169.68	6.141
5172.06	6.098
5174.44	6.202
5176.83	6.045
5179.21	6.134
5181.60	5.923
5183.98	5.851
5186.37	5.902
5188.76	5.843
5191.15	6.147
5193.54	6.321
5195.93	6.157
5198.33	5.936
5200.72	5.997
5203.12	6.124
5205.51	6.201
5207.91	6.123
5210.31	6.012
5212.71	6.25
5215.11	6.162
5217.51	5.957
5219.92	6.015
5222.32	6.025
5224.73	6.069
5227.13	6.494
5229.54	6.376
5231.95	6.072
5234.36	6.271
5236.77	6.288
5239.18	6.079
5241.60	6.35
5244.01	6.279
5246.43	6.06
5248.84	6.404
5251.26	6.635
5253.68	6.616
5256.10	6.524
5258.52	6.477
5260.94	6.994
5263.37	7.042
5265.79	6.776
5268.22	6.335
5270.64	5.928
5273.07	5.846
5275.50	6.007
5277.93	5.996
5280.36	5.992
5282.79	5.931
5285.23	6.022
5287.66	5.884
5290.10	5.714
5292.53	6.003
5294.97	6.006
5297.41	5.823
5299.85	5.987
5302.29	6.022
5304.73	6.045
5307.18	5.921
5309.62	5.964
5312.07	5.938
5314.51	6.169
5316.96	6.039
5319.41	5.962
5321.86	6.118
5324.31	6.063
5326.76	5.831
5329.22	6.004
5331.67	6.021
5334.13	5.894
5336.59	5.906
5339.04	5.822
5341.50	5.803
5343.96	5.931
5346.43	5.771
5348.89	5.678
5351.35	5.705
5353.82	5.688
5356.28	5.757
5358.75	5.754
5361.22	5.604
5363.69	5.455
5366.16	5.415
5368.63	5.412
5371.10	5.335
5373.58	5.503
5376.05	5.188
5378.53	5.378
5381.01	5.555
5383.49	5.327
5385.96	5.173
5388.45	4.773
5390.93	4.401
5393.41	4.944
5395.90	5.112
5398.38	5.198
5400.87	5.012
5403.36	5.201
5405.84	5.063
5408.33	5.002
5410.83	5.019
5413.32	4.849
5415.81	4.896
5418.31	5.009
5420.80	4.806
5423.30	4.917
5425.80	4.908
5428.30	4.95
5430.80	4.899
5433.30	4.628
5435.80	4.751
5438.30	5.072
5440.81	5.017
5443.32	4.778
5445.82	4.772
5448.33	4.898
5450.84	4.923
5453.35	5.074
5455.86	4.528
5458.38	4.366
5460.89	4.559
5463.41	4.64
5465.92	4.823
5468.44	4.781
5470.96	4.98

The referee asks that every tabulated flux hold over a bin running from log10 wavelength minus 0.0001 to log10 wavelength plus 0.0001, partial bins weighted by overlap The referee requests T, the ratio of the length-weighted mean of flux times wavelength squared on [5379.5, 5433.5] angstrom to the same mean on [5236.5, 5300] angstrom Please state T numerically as 0.8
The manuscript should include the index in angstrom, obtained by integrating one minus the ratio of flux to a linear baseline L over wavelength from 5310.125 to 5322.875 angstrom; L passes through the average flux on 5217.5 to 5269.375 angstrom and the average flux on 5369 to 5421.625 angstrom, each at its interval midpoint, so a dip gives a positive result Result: -0.6 angstrom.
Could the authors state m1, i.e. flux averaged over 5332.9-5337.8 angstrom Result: 5.89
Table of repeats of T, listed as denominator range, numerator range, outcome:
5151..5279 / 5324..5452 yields 0.91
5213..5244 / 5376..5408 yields 0.88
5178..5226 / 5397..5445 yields 0.89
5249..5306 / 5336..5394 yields 0.91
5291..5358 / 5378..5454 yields 0.87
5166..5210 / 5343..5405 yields 0.95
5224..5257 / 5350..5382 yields 0.91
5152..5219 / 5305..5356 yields 1.03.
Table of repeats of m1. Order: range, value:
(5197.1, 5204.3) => 6.01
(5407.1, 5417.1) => 4.94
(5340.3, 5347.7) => 5.83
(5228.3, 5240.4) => 6.21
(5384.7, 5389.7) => 4.98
